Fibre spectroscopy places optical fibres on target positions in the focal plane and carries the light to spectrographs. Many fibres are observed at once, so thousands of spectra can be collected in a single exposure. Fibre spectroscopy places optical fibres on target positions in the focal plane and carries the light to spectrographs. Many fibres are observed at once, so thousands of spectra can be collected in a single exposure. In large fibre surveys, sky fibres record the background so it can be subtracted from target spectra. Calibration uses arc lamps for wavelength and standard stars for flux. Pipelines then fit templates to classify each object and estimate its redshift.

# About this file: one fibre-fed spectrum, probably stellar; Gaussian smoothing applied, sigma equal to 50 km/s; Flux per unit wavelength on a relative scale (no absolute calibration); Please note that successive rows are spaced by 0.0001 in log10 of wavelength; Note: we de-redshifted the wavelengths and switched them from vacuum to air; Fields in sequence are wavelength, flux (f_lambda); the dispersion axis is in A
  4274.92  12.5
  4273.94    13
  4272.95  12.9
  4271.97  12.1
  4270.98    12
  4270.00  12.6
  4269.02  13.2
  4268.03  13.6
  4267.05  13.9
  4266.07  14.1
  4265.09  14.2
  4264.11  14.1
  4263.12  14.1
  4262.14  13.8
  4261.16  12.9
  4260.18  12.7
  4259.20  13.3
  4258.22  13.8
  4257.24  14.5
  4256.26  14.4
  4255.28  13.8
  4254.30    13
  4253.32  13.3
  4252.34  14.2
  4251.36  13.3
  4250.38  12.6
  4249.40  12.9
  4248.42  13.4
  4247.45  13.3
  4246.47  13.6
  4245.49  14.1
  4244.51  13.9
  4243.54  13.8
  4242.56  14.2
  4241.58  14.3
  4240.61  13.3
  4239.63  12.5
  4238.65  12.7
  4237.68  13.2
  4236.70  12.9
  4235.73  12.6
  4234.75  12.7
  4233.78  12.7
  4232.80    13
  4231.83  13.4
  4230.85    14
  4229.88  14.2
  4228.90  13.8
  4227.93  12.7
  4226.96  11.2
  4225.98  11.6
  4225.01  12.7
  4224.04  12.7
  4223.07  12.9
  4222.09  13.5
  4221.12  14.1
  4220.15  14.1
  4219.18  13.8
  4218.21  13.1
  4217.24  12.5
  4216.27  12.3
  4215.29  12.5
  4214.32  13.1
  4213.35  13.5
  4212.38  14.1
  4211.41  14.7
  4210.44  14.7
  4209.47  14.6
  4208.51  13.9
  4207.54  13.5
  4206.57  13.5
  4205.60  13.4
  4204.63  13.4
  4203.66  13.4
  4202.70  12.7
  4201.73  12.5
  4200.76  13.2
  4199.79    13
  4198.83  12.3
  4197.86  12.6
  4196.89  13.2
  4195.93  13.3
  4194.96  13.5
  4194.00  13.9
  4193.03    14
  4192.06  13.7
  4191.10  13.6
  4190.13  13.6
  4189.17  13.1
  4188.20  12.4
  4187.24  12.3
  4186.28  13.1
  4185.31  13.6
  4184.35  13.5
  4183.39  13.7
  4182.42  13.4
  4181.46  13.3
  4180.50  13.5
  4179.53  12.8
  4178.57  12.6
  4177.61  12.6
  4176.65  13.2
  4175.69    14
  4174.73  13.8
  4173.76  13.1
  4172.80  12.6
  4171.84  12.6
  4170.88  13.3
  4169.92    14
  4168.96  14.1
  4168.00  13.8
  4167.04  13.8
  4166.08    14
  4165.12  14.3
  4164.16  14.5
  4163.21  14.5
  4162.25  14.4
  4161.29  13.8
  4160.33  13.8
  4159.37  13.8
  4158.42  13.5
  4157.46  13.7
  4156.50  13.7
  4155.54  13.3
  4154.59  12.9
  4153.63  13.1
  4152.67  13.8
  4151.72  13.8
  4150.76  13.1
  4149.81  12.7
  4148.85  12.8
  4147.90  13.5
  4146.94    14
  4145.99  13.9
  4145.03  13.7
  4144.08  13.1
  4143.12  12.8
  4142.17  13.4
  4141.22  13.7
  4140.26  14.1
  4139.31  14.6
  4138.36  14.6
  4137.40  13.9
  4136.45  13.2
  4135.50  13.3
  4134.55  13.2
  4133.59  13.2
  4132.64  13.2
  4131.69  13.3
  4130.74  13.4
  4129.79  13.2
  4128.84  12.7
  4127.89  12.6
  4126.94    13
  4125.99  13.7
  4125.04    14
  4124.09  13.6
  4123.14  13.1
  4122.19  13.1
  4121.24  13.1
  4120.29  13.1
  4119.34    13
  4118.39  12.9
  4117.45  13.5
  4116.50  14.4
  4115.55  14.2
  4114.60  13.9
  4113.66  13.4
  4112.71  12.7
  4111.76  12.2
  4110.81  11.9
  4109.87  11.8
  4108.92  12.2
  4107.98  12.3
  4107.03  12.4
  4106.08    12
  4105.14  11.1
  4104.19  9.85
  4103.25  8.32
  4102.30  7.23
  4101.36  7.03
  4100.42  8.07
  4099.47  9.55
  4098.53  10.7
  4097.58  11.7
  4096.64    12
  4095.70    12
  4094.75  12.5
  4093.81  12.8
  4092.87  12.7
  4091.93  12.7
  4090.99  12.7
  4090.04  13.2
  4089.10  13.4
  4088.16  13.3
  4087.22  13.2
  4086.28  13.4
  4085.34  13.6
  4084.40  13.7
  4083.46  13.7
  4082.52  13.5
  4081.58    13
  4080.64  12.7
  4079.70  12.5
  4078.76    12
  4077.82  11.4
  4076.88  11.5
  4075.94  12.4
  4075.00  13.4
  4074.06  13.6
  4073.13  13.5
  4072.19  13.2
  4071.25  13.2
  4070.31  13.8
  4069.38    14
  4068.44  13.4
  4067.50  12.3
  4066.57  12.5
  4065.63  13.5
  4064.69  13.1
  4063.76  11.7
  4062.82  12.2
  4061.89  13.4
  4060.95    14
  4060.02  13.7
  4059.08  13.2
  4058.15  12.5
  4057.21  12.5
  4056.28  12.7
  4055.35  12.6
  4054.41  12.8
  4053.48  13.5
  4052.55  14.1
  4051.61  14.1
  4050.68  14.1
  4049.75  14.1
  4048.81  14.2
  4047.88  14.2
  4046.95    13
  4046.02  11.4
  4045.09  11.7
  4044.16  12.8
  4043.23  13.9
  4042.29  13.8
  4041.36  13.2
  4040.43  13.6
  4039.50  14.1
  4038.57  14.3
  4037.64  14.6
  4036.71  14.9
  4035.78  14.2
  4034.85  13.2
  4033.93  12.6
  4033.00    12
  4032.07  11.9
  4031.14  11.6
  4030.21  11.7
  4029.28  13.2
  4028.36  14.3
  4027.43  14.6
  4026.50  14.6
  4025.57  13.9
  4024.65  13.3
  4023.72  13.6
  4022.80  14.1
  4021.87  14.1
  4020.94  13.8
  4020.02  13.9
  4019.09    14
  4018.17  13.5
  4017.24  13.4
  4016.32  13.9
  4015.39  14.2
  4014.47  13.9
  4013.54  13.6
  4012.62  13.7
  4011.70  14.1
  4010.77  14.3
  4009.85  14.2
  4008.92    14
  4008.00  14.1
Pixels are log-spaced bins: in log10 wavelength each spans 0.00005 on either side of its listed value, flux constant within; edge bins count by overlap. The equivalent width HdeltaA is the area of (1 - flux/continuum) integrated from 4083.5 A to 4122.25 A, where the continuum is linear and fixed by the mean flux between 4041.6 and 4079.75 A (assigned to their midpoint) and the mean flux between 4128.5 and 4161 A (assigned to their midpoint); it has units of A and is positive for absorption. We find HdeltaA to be 3.3 A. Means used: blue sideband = 13.1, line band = 12.1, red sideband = 13.5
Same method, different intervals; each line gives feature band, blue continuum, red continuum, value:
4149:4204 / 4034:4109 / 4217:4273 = -1.4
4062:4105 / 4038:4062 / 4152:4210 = 3.8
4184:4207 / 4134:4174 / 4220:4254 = 0.4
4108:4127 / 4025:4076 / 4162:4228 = 0.3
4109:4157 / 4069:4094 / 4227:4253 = -0.7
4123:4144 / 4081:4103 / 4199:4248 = -1.8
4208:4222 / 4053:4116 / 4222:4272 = -0.5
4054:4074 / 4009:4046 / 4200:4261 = 0.7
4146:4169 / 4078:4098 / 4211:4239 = -1.3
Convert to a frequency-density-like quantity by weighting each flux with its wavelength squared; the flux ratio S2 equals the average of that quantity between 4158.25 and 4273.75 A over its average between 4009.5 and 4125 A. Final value 1.11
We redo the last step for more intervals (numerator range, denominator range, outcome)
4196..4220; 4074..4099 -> 1.11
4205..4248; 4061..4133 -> 1.13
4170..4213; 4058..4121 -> 1.13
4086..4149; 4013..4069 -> 0.98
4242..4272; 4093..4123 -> 1.23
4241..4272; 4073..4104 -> 1.23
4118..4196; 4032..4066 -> 1.07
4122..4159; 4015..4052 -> 1.05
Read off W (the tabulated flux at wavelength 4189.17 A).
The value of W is 13.1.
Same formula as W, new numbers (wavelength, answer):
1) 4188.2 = 12.4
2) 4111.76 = 12.2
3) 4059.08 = 13.2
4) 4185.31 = 13.6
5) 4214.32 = 13.1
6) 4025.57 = 13.9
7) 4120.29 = 13.1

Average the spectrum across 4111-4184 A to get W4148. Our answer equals 13.5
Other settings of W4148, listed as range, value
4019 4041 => 13.6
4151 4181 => 13.6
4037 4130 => 12.7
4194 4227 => 13.2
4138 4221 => 13.5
